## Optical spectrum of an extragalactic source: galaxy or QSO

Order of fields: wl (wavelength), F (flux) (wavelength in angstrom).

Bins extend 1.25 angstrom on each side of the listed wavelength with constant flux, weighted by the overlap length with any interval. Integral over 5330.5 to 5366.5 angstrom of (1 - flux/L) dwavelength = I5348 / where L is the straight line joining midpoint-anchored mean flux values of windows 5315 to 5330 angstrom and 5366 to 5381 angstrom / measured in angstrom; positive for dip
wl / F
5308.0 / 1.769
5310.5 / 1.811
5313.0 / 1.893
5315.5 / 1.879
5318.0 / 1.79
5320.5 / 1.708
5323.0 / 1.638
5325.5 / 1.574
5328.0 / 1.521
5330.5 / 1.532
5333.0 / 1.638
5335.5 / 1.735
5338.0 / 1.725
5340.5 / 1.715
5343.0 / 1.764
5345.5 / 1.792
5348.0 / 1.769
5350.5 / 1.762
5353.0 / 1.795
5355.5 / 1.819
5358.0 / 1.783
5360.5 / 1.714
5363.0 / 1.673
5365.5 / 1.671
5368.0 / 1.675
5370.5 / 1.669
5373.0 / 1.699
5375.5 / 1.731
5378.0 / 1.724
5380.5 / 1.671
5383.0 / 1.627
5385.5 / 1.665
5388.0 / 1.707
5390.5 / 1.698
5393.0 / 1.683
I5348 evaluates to -1.10 angstrom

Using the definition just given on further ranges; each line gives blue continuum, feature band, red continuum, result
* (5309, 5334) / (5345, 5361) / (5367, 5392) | -0.81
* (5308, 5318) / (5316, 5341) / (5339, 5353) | 1.96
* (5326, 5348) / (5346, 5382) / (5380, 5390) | -1.12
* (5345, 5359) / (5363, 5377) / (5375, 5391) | 0.33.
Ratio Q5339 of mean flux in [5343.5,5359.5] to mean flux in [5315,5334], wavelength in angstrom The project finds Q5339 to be 1.08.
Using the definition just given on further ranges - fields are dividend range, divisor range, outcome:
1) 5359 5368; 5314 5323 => 0.95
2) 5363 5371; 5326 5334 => 1.07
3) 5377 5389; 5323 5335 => 1.06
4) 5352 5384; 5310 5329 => 0.99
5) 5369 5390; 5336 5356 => 0.96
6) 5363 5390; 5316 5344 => 1.01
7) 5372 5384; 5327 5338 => 1.04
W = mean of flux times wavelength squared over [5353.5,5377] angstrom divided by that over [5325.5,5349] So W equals 1.03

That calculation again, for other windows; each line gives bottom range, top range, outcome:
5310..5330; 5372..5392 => 1.01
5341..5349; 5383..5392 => 0.97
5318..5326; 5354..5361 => 1.08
